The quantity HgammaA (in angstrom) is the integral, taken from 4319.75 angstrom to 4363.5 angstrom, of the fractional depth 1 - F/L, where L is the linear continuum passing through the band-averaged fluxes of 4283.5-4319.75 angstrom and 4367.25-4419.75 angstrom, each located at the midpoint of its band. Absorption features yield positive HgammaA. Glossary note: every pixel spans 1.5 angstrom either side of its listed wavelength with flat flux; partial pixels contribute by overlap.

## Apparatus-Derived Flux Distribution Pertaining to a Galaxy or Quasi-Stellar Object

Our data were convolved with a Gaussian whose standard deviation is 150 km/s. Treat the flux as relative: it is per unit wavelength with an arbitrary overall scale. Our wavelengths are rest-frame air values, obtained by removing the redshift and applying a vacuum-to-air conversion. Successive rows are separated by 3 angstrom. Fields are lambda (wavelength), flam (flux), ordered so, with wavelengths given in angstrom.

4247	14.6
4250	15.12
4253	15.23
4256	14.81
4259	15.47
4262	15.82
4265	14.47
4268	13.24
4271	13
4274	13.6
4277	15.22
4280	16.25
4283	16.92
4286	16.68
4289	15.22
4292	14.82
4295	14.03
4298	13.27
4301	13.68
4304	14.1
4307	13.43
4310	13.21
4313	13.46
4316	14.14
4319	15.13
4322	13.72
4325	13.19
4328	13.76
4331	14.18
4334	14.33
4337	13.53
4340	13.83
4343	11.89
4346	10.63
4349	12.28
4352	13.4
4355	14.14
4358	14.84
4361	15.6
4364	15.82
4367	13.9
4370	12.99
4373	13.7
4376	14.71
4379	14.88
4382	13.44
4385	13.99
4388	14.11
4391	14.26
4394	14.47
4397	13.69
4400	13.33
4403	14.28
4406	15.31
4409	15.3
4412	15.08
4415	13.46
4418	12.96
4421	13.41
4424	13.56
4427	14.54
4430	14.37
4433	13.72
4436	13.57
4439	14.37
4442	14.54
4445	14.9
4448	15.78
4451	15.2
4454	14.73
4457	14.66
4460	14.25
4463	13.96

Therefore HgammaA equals 1.9 angstrom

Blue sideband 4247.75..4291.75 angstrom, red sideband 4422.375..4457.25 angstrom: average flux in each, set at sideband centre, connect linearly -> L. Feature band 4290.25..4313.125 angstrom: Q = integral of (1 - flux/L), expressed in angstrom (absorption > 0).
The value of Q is 1.8 angstrom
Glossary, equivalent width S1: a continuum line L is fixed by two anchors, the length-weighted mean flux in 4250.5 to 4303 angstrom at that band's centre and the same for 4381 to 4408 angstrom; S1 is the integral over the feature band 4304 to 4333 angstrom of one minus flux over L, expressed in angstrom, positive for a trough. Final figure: 1.5 angstrom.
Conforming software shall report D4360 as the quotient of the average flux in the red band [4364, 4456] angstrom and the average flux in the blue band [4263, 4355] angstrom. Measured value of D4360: 1.02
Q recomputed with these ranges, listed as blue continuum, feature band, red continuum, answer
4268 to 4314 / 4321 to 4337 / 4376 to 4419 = 0.6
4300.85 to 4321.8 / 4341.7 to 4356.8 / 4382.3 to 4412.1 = 1.7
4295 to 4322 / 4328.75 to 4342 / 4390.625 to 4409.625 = 0.1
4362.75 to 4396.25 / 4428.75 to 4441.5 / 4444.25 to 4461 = 0.6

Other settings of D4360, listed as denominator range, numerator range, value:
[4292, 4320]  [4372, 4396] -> 1.02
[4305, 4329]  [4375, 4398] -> 1.03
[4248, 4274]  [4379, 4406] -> 0.97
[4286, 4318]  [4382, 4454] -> 1.01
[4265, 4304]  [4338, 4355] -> 0.86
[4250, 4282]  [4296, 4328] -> 0.93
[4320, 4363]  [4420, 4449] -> 1.05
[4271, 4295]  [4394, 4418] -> 0.93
